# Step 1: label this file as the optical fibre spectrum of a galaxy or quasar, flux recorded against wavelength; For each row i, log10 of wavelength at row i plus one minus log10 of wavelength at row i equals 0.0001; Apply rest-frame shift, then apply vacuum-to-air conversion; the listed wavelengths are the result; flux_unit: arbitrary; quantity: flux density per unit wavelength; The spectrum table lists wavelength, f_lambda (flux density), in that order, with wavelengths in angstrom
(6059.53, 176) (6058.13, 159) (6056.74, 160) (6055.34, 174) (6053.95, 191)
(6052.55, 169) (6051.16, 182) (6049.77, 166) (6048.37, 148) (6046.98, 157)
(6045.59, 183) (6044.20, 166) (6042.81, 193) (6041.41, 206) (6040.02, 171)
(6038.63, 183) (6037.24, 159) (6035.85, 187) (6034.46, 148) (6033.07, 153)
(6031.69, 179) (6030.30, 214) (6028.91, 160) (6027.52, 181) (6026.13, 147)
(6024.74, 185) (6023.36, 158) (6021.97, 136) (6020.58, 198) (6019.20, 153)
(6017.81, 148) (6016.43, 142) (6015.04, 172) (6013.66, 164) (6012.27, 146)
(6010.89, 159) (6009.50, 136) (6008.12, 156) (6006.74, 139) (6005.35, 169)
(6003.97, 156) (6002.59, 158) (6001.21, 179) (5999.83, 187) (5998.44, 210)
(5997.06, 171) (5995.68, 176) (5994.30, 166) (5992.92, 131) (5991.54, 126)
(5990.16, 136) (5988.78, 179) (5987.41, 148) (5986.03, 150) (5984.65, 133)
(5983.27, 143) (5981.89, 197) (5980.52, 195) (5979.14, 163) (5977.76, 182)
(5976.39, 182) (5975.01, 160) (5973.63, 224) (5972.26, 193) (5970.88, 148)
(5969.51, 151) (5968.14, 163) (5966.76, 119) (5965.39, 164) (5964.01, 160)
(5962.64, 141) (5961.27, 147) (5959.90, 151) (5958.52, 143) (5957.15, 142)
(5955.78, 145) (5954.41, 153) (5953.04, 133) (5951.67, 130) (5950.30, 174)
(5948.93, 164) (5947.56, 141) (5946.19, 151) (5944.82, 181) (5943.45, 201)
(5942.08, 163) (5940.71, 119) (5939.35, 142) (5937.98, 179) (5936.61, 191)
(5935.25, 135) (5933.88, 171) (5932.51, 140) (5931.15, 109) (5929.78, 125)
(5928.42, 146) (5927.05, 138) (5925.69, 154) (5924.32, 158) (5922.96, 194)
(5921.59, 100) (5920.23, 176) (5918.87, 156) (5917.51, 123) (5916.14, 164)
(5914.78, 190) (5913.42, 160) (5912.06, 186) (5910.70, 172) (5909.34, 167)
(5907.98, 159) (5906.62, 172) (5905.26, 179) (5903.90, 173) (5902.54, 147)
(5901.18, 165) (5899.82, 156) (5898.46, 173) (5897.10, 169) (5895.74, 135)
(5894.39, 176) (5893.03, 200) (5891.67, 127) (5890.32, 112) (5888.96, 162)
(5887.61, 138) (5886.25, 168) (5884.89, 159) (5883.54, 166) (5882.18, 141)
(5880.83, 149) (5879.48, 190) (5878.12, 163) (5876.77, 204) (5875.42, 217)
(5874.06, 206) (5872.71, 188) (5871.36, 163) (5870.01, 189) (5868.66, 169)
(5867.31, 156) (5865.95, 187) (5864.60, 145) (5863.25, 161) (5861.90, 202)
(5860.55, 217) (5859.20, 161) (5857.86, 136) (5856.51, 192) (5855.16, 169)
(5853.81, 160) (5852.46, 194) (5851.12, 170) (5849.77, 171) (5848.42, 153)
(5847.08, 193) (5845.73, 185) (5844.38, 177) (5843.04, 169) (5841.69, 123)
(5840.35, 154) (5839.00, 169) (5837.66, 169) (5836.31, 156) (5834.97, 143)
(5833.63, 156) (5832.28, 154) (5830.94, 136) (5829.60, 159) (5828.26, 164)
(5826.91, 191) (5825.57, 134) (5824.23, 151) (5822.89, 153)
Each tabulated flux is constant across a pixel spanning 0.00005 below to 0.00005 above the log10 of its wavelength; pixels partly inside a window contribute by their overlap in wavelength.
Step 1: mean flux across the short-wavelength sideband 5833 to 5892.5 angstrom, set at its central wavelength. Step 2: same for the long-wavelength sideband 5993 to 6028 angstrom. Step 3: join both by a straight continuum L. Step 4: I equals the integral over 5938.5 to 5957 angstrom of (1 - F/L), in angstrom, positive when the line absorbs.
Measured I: 1.3 angstrom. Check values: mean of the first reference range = 168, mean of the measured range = 154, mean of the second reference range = 163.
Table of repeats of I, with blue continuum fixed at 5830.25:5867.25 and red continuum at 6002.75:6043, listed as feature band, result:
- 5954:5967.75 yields 1.56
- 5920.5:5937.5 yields 1.84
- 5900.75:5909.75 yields 0.00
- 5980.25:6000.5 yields 0.34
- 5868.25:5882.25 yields -1.30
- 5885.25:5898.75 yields 0.86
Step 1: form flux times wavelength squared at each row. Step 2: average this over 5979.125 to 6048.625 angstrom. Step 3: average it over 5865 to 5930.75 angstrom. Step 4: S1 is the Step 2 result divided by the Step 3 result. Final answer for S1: 1.0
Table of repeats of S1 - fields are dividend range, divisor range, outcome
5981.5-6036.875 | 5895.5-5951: 1.05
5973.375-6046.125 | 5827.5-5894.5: 1.05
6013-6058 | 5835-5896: 1.07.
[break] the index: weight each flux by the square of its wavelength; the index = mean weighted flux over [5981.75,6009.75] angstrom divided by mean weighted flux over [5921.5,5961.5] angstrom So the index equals 1.1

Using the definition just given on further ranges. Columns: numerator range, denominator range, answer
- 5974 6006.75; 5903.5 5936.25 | 1.08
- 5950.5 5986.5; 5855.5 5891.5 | 0.96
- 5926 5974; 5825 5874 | 0.95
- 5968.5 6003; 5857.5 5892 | 1.03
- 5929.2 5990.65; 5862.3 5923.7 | 0.97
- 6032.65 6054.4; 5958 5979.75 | 1.09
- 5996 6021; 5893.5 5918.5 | 1.02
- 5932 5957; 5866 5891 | 0.94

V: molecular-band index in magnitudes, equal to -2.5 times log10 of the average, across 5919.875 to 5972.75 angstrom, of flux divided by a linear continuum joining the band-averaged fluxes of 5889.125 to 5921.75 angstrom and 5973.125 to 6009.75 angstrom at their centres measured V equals 0.08 mag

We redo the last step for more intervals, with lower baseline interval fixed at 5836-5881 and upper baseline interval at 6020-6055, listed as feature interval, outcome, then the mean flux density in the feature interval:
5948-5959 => 0.17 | 148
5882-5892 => 0.18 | 148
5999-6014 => 0.09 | 159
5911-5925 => 0.08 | 161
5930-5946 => 0.11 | 156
